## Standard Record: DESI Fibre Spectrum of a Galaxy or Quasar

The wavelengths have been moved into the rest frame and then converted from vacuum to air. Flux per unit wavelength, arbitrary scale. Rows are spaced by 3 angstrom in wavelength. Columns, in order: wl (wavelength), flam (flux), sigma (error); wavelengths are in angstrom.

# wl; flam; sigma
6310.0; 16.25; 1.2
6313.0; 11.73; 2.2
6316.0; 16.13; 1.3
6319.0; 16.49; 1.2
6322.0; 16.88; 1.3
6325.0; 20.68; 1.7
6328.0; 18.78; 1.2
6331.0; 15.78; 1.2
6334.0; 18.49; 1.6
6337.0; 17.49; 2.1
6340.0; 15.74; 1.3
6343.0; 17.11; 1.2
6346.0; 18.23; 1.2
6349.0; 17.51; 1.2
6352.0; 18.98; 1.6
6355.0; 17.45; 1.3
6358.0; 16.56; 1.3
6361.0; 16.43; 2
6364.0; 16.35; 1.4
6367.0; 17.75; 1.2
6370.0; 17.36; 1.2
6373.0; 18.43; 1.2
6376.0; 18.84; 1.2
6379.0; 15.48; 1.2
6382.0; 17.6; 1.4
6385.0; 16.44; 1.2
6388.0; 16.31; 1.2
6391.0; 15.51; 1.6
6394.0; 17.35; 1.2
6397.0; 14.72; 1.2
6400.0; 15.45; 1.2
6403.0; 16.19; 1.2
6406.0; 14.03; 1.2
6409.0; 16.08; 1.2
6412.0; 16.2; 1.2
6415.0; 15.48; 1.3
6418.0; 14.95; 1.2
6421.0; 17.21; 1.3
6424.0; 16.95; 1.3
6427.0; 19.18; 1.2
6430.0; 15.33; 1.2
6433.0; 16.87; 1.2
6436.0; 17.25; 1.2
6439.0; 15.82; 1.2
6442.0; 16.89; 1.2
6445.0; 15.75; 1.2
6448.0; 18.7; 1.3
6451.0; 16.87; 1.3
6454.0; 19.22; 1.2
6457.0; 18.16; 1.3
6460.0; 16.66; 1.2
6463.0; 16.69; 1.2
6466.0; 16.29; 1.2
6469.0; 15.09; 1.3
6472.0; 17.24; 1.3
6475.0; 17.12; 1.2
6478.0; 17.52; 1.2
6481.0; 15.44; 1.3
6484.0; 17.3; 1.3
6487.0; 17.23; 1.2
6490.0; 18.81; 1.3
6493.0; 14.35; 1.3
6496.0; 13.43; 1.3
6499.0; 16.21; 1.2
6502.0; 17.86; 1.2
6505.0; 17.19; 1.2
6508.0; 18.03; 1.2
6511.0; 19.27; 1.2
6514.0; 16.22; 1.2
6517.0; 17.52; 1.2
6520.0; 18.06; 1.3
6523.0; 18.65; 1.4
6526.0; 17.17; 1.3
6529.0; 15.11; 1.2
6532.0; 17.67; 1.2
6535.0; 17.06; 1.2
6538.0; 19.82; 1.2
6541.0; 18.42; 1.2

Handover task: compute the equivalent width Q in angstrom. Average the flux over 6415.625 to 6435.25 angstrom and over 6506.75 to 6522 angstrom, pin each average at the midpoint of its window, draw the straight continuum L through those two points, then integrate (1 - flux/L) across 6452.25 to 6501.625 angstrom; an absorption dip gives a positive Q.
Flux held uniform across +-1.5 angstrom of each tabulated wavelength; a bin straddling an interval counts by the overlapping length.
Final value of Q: 1.9 angstrom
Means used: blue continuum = 16.7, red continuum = 17.8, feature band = 16.7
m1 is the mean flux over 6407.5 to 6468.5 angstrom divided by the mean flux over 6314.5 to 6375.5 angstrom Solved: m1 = 0.96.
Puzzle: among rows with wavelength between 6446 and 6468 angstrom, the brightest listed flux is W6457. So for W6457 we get 19.22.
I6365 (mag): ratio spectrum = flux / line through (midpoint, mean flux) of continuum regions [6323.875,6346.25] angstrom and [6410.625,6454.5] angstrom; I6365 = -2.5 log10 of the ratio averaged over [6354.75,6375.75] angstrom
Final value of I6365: 0.01 mag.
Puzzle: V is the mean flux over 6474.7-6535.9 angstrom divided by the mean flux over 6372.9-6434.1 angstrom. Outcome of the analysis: 1.04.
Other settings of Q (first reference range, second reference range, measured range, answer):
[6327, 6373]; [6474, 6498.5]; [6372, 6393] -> 0.3 angstrom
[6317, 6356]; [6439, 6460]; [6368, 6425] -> 3.8 angstrom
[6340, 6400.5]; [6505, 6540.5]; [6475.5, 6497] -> 1.4 angstrom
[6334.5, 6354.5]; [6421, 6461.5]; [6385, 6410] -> 2.3 angstrom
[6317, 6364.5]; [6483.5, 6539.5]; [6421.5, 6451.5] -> 0.6 angstrom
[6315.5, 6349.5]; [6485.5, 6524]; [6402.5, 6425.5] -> 1.9 angstrom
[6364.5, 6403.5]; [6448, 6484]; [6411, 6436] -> 0.4 angstrom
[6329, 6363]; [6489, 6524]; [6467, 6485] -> 0.6 angstrom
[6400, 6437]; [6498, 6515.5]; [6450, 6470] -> -0.2 angstrom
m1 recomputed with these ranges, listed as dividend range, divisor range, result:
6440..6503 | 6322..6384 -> 0.96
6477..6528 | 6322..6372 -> 0.97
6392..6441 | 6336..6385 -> 0.94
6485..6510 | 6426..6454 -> 0.98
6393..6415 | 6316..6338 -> 0.89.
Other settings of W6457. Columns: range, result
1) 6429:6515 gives 19.27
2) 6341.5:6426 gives 18.98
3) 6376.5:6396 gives 17.6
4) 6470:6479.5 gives 17.52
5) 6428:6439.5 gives 17.25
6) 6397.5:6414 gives 16.2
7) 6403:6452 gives 19.18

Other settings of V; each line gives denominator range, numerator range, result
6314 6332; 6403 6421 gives 0.90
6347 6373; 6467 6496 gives 0.95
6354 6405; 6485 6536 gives 1.02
